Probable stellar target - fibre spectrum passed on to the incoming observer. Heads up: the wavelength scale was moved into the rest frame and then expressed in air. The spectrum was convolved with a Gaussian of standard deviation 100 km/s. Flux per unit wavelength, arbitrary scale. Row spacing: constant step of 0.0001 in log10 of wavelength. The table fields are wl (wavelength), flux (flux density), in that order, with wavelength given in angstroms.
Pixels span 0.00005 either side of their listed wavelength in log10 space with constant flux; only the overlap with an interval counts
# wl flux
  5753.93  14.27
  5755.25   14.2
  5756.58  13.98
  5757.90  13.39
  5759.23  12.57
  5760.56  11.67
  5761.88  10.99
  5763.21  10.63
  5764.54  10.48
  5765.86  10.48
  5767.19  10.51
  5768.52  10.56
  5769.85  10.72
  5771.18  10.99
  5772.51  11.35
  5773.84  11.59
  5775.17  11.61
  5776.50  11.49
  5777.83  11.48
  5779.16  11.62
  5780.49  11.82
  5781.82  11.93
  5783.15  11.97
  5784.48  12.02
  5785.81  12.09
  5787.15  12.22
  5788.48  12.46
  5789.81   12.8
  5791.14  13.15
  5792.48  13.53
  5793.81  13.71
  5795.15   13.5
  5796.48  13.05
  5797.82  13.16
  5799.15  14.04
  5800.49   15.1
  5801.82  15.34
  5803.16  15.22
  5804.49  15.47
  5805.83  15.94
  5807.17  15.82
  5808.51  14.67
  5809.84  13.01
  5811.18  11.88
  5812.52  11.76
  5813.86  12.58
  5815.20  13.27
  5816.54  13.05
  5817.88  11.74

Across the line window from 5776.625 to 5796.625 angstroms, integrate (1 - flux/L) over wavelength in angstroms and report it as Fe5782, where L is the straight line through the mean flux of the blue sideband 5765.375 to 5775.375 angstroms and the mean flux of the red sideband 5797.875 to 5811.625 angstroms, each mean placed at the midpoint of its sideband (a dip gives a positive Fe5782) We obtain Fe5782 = 0.4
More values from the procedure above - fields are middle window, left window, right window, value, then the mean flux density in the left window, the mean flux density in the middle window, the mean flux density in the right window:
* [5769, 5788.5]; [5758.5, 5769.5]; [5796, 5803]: 1.08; 11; 11.7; 14.2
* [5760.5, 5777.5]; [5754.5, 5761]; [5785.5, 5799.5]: 2.82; 13.2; 11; 13.1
